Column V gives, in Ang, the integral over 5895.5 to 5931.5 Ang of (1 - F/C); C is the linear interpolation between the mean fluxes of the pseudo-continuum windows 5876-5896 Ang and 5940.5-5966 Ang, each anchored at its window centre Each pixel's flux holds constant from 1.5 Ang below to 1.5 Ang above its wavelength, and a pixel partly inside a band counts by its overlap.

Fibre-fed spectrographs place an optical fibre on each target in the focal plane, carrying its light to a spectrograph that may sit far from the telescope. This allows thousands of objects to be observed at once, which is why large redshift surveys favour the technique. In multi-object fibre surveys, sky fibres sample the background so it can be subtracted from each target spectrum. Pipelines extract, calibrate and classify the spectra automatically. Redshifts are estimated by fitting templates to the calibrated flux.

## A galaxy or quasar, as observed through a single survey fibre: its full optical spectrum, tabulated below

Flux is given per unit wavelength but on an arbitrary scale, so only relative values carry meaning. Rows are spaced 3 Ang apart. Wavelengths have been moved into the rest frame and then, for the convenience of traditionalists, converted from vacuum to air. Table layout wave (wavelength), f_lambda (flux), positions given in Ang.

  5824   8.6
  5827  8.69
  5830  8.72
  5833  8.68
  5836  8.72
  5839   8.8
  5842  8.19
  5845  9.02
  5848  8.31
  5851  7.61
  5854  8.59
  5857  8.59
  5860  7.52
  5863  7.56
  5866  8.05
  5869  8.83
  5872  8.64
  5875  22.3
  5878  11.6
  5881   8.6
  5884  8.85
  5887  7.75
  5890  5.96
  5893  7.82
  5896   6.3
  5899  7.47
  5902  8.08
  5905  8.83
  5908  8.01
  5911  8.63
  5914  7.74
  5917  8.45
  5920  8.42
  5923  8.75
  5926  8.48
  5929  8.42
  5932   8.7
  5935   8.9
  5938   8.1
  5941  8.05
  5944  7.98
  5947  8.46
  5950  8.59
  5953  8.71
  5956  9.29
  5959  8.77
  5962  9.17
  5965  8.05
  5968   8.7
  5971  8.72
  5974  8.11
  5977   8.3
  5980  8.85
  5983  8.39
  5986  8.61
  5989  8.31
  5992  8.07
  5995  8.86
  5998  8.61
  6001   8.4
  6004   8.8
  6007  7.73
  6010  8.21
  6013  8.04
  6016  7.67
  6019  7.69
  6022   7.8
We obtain 1.7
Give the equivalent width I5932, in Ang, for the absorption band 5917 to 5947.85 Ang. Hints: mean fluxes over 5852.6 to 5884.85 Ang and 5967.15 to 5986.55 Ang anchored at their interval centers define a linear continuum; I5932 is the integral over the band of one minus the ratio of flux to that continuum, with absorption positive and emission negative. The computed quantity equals 2.3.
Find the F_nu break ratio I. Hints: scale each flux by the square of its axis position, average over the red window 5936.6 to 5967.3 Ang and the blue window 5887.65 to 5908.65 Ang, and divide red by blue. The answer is 1.2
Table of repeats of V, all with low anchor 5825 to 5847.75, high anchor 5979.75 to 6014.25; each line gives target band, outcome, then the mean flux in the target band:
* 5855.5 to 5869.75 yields 0.91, 8.07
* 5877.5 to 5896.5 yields 1.20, 8.04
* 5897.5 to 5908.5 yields 0.57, 8.11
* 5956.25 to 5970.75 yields -0.48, 8.73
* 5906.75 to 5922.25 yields 0.46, 8.28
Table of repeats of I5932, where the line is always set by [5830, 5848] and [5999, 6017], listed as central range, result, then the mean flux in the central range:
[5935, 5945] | 0.2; 8.18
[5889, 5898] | 1.8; 6.78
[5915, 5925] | -0.1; 8.5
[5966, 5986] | -0.6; 8.51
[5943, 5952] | 0.0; 8.38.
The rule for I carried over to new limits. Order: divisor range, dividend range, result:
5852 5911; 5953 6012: 0.99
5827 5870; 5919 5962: 1.06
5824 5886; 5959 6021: 0.94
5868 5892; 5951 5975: 0.87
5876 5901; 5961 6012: 1.05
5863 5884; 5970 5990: 0.81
